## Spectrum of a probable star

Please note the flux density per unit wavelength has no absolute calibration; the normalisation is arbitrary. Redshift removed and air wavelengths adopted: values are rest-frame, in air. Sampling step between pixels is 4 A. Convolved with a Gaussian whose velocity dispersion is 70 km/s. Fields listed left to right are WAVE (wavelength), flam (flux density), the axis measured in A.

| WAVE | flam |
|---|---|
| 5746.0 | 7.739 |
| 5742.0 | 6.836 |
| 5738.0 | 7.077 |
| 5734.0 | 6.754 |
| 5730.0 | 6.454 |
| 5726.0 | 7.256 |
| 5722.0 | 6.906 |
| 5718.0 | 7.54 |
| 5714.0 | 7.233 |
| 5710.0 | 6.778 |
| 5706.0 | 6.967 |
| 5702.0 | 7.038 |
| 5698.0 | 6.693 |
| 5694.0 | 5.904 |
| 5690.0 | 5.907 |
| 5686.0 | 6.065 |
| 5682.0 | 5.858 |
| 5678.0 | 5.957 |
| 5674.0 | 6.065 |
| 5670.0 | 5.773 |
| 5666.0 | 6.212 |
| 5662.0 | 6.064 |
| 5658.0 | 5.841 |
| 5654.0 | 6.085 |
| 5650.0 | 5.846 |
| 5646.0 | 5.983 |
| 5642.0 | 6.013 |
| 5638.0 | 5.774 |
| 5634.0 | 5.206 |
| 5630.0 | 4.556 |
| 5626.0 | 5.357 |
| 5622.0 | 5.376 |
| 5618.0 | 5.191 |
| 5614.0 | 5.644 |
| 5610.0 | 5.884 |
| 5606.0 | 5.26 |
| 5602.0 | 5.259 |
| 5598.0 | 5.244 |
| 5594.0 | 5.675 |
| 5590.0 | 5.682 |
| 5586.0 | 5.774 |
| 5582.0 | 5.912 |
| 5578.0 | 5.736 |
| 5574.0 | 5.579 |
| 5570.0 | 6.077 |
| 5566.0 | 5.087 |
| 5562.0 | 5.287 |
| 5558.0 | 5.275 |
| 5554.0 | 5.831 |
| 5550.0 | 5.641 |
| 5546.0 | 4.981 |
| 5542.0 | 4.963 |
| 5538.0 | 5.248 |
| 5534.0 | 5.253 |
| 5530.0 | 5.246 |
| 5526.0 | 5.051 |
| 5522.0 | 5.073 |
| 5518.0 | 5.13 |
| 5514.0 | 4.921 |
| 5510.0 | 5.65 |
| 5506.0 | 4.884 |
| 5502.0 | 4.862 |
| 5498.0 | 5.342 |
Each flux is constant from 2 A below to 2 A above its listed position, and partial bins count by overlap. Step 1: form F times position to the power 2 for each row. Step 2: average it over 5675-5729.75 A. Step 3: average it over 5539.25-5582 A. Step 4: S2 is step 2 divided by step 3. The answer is 1.3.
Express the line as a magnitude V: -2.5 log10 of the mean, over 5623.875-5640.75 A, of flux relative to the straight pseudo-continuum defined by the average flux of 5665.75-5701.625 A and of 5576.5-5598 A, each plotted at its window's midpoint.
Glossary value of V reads 0.12 mag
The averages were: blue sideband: 5.71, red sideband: 6.09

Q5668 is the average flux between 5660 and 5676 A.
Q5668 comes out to 6.03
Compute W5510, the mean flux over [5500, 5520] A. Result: 5.09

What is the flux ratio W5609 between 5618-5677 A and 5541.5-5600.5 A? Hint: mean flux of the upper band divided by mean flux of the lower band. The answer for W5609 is 1.03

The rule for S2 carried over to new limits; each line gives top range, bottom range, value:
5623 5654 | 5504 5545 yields 1.13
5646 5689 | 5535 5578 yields 1.15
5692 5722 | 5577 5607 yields 1.29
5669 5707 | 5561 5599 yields 1.15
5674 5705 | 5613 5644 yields 1.18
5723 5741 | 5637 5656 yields 1.19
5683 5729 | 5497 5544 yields 1.40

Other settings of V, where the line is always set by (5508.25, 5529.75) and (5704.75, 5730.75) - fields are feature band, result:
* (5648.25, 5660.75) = 0.09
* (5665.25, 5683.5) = 0.12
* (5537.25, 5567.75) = 0.04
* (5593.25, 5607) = 0.11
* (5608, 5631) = 0.14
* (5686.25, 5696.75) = 0.14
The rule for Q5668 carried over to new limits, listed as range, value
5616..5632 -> 5.12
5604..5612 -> 5.57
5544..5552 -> 5.31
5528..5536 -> 5.25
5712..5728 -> 7.23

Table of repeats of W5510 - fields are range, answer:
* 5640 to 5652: 5.95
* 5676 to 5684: 5.91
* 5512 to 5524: 5.04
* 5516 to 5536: 5.15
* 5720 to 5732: 6.87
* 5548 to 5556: 5.74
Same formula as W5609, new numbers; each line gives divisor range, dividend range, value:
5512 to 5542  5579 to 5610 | 1.09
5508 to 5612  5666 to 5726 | 1.20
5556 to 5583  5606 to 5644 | 0.98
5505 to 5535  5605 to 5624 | 1.06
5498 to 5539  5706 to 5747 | 1.37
